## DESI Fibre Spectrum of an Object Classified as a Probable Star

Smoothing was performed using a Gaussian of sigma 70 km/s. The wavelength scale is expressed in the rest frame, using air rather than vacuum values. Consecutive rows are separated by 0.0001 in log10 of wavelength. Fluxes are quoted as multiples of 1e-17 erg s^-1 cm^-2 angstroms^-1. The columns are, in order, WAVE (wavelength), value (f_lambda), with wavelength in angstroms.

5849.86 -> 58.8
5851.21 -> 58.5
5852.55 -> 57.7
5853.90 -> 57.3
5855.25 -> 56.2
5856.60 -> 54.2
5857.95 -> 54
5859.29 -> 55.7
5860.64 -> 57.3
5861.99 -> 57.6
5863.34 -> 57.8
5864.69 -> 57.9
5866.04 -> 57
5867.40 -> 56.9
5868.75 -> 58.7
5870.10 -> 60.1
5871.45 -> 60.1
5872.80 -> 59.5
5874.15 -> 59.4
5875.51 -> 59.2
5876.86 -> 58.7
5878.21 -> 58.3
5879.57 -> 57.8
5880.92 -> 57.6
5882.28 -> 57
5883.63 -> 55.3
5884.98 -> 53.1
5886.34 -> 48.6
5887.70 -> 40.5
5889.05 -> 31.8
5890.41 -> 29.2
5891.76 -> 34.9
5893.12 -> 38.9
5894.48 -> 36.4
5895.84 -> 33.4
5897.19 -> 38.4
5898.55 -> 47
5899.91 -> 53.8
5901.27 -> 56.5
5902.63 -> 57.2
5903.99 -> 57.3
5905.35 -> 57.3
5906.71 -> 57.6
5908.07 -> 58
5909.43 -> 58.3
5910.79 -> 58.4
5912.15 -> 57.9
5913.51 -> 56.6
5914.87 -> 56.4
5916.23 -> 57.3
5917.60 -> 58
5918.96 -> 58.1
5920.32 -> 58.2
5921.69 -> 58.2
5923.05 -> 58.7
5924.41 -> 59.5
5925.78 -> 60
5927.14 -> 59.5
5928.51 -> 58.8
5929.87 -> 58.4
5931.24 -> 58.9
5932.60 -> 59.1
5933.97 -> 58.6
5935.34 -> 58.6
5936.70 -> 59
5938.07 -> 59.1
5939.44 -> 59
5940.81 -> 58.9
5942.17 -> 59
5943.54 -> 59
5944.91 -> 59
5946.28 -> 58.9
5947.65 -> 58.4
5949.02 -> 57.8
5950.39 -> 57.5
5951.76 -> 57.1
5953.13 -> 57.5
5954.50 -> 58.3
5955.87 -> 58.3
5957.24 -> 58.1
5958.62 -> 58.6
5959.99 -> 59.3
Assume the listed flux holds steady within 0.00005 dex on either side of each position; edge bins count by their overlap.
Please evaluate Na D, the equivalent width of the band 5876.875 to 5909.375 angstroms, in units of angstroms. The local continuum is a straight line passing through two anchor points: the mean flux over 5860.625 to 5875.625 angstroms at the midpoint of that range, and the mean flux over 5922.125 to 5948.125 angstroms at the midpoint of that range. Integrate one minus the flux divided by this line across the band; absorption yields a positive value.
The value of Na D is 5.4 angstroms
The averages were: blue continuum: 58.5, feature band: 48.9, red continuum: 59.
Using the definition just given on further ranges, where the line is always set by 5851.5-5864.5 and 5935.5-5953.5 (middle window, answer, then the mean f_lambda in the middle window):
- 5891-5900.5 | 2.85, 40.2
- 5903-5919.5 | 0.05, 57.6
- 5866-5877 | -0.40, 58.9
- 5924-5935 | -0.17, 59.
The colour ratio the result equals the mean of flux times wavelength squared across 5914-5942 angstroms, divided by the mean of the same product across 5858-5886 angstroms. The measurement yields 1.0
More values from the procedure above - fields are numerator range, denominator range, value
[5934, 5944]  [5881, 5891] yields 1.31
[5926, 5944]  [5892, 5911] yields 1.19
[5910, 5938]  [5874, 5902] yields 1.24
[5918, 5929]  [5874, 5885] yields 1.04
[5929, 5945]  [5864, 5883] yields 1.03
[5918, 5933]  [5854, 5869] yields 1.06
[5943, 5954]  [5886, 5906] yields 1.34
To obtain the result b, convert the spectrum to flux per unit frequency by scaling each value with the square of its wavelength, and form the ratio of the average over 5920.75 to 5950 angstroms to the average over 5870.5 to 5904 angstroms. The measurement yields 1.2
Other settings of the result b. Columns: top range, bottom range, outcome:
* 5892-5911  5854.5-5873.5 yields 0.88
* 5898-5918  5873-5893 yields 1.14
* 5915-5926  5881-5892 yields 1.31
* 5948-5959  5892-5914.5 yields 1.15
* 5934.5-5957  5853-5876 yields 1.04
